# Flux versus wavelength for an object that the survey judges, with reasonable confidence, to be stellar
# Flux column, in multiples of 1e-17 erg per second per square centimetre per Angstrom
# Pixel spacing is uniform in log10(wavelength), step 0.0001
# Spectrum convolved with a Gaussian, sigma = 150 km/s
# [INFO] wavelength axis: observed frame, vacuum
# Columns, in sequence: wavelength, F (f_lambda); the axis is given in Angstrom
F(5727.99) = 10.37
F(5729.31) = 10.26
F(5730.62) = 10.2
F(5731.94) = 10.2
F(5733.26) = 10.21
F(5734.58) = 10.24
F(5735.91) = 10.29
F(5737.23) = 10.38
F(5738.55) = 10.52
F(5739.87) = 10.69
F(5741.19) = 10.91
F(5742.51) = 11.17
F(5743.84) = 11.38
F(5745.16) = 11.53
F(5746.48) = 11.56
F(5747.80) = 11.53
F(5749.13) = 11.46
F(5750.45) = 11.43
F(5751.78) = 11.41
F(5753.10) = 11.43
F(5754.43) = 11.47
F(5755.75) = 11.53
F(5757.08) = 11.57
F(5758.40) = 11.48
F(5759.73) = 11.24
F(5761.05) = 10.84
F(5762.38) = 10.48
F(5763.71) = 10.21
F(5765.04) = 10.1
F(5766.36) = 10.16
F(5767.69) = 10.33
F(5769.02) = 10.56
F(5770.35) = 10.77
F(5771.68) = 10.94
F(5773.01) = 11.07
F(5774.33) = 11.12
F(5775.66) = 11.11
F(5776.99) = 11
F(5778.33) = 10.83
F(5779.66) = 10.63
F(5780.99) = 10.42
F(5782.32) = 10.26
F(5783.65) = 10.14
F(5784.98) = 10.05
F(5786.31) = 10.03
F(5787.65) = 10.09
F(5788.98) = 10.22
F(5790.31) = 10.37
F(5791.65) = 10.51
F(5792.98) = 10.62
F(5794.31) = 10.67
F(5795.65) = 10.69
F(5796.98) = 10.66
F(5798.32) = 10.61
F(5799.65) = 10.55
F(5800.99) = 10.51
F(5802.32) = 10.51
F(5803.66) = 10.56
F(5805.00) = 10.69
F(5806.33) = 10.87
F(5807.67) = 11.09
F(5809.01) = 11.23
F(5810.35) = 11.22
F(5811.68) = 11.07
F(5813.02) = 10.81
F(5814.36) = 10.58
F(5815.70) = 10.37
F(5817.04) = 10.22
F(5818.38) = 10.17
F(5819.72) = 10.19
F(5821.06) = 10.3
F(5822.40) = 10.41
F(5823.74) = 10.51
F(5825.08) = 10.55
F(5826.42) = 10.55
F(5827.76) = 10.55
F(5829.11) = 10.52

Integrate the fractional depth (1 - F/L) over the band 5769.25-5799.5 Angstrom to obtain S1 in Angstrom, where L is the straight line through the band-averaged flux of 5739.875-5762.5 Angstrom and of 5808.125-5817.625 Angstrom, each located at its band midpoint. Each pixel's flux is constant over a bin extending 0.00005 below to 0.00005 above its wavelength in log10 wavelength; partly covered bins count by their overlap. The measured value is 1.3 Angstrom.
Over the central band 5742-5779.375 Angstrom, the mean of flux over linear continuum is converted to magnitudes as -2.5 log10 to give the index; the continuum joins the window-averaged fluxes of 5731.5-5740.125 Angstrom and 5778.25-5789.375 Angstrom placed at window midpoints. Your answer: -0.08 mag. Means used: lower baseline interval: 10.3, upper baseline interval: 10.3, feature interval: 11.1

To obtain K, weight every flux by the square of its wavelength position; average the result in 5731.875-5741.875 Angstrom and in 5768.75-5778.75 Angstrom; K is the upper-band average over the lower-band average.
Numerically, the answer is 1.06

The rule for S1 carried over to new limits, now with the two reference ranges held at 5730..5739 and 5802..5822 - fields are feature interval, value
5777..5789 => 0.20 Angstrom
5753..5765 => -0.78 Angstrom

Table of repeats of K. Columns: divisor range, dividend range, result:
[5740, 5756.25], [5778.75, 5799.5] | 0.93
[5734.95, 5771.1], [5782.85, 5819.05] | 0.98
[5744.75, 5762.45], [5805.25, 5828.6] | 0.95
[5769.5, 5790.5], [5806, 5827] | 1.02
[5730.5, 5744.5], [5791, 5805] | 1.02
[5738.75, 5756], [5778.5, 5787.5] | 0.92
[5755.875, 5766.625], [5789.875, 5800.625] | 0.99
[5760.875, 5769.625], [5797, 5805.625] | 1.03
